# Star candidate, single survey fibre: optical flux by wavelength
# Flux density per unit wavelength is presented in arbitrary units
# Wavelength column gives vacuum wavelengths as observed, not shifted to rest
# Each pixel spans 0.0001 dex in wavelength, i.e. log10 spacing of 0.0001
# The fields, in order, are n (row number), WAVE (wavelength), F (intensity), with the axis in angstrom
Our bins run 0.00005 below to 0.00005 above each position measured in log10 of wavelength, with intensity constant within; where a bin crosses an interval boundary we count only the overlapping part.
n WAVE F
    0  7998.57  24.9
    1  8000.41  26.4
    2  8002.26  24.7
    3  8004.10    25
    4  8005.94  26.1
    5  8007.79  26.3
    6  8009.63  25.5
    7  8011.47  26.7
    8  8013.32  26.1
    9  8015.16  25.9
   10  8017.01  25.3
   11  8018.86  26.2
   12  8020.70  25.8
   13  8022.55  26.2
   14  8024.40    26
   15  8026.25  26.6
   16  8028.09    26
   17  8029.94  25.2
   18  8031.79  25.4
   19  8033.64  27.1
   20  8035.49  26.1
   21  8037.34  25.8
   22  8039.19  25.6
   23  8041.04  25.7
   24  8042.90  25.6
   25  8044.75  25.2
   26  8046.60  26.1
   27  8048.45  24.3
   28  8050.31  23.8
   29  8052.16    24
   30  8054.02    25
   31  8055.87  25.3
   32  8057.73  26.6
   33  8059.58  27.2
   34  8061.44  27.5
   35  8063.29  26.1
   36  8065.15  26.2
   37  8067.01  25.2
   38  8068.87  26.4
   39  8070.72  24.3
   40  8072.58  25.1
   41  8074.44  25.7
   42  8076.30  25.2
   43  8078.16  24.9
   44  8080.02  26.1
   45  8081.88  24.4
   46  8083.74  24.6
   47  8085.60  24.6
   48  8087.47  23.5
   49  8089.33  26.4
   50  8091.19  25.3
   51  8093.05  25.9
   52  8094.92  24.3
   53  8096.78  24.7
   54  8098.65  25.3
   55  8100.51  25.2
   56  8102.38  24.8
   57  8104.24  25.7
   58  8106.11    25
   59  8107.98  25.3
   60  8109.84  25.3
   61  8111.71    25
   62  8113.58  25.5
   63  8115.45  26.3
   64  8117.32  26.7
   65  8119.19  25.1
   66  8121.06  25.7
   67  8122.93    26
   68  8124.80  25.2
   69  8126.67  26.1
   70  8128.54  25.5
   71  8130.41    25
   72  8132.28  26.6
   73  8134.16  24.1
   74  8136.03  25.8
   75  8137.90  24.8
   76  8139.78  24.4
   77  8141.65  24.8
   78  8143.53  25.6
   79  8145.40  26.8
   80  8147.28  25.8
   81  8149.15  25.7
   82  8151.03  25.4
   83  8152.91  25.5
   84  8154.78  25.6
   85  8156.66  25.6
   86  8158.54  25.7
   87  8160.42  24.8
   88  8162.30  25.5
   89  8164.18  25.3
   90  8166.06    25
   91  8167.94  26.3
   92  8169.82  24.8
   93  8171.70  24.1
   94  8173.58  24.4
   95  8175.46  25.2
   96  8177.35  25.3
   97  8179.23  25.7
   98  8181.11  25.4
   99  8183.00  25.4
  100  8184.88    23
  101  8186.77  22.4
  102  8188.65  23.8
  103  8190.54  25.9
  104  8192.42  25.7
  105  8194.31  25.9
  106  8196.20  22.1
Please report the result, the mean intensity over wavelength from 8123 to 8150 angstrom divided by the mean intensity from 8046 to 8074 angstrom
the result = 1.00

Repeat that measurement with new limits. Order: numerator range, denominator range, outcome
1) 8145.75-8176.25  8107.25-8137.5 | 0.99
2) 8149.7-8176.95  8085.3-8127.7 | 1.00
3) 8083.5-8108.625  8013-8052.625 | 0.98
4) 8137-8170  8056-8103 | 1.00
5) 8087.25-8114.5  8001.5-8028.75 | 0.97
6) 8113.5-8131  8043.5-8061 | 1.02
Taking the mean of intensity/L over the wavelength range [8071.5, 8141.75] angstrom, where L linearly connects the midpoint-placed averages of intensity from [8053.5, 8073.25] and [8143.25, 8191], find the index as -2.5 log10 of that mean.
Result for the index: 0.01 mag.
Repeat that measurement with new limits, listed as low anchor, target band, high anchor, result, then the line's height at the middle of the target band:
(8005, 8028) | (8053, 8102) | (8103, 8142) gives 0.012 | 25.7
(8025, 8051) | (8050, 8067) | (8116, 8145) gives -0.008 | 25.6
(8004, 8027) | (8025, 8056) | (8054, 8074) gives 0.021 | 26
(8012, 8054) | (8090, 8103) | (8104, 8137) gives 0.020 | 25.6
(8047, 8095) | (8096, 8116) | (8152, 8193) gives -0.002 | 25.2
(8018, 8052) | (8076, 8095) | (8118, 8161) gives 0.023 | 25.6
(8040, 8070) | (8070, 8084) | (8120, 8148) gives 0.022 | 25.6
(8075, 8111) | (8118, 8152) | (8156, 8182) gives -0.014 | 25.2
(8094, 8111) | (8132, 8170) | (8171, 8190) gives -0.030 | 24.7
